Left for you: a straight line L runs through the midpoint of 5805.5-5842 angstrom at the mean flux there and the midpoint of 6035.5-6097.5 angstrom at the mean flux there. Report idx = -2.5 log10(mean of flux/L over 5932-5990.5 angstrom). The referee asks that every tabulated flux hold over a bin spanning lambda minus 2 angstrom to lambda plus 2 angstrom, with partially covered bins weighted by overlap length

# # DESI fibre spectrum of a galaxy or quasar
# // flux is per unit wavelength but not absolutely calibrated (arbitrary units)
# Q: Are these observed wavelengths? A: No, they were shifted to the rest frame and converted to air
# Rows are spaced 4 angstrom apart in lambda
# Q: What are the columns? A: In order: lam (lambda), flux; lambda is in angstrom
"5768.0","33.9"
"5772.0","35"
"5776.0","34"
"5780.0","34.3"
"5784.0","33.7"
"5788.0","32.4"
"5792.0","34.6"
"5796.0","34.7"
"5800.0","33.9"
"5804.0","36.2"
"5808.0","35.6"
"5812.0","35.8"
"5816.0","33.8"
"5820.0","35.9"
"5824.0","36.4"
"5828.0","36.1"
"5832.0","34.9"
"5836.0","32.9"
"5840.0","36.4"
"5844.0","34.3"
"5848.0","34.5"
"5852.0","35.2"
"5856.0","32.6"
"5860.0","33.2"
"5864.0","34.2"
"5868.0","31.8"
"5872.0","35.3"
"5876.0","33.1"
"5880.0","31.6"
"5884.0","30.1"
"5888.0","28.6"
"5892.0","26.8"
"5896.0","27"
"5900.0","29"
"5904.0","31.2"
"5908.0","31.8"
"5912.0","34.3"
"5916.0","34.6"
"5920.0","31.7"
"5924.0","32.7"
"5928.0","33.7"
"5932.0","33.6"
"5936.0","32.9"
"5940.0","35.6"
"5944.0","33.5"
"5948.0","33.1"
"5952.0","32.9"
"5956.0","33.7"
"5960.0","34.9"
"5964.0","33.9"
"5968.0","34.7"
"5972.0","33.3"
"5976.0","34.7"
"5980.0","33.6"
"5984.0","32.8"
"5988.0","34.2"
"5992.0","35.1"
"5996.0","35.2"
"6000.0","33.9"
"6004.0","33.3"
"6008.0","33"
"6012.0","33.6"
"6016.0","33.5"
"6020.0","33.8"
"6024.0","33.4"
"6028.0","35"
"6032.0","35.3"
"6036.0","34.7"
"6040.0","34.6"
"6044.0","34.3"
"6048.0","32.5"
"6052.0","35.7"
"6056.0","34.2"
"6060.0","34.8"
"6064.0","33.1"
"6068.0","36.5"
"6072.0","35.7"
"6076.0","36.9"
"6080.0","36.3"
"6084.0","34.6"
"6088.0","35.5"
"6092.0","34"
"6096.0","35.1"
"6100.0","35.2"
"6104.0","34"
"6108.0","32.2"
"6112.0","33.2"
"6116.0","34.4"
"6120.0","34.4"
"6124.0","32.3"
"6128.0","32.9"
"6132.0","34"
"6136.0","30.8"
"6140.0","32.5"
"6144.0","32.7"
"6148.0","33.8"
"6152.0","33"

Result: 0.04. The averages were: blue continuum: 35.3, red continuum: 34.9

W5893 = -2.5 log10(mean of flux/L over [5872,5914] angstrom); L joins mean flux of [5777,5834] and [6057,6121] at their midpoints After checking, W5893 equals 0.141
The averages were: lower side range 34.9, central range 30.6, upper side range 34.7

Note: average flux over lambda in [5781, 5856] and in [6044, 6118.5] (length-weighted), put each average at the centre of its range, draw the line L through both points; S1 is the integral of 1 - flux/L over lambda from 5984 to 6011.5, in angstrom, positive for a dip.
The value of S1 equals 0.6 angstrom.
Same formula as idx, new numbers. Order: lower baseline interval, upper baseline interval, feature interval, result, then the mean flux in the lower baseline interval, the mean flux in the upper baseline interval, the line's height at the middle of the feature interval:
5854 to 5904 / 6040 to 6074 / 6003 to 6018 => 0.01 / 31.1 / 34.6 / 33.7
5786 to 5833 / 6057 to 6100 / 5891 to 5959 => 0.09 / 35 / 35.2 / 35.1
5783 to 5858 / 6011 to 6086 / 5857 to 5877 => 0.04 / 34.7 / 34.7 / 34.7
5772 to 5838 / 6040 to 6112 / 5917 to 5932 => 0.06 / 34.7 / 34.7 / 34.7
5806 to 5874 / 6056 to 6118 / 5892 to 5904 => 0.22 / 34.6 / 34.7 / 34.7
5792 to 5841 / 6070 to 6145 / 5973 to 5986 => 0.03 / 35.2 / 34.1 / 34.5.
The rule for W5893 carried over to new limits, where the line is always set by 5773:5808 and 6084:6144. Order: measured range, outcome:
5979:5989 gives 0.014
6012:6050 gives -0.010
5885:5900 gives 0.220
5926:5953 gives 0.011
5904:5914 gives 0.045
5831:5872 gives 0.005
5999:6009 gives 0.015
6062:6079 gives -0.059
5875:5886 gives 0.088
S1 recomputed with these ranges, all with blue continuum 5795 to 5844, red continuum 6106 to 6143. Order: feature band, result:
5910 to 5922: 0.33 angstrom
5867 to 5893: 2.67 angstrom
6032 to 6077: -1.78 angstrom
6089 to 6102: -0.65 angstrom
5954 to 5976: -0.02 angstrom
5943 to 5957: 0.40 angstrom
